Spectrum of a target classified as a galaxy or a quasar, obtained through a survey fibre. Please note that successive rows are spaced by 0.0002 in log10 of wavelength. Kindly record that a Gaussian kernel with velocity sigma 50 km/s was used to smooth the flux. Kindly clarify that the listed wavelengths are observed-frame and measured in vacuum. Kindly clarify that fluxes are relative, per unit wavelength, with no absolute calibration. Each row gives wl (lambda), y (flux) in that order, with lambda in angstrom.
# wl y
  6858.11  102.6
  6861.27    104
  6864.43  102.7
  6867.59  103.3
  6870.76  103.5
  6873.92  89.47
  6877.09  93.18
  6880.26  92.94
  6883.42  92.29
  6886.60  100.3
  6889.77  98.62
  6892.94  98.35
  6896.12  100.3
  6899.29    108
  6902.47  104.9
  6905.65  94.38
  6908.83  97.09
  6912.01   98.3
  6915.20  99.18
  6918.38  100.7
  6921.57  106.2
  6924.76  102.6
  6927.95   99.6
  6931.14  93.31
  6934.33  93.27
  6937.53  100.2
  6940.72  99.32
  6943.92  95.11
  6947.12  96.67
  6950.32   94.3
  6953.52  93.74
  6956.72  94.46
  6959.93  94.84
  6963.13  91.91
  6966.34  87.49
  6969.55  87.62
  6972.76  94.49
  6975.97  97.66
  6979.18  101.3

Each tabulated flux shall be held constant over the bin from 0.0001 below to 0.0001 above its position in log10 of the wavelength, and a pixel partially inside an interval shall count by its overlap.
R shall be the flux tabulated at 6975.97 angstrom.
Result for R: 97.66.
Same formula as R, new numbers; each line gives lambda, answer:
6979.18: 101.3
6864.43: 102.7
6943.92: 95.11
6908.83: 97.09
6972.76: 94.49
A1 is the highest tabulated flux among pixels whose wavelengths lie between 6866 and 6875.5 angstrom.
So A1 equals 103.5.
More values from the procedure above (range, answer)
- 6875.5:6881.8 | 93.18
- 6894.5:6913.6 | 108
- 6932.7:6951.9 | 100.2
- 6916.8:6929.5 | 106.2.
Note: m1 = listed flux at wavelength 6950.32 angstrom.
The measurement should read 94.3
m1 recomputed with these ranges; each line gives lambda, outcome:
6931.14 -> 93.31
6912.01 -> 98.3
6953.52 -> 93.74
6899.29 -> 108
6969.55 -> 87.62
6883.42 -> 92.29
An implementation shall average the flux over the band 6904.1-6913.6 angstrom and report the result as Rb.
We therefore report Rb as 96.6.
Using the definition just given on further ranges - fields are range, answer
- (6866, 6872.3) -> 103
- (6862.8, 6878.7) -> 98.4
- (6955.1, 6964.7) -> 93.8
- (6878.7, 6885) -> 92.7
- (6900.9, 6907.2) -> 99.6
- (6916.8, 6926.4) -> 103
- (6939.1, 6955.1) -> 95.9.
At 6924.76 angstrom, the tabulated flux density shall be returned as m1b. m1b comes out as 102.6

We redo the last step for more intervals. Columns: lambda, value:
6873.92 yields 89.47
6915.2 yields 99.18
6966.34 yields 87.49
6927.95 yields 99.6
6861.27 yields 104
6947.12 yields 96.67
